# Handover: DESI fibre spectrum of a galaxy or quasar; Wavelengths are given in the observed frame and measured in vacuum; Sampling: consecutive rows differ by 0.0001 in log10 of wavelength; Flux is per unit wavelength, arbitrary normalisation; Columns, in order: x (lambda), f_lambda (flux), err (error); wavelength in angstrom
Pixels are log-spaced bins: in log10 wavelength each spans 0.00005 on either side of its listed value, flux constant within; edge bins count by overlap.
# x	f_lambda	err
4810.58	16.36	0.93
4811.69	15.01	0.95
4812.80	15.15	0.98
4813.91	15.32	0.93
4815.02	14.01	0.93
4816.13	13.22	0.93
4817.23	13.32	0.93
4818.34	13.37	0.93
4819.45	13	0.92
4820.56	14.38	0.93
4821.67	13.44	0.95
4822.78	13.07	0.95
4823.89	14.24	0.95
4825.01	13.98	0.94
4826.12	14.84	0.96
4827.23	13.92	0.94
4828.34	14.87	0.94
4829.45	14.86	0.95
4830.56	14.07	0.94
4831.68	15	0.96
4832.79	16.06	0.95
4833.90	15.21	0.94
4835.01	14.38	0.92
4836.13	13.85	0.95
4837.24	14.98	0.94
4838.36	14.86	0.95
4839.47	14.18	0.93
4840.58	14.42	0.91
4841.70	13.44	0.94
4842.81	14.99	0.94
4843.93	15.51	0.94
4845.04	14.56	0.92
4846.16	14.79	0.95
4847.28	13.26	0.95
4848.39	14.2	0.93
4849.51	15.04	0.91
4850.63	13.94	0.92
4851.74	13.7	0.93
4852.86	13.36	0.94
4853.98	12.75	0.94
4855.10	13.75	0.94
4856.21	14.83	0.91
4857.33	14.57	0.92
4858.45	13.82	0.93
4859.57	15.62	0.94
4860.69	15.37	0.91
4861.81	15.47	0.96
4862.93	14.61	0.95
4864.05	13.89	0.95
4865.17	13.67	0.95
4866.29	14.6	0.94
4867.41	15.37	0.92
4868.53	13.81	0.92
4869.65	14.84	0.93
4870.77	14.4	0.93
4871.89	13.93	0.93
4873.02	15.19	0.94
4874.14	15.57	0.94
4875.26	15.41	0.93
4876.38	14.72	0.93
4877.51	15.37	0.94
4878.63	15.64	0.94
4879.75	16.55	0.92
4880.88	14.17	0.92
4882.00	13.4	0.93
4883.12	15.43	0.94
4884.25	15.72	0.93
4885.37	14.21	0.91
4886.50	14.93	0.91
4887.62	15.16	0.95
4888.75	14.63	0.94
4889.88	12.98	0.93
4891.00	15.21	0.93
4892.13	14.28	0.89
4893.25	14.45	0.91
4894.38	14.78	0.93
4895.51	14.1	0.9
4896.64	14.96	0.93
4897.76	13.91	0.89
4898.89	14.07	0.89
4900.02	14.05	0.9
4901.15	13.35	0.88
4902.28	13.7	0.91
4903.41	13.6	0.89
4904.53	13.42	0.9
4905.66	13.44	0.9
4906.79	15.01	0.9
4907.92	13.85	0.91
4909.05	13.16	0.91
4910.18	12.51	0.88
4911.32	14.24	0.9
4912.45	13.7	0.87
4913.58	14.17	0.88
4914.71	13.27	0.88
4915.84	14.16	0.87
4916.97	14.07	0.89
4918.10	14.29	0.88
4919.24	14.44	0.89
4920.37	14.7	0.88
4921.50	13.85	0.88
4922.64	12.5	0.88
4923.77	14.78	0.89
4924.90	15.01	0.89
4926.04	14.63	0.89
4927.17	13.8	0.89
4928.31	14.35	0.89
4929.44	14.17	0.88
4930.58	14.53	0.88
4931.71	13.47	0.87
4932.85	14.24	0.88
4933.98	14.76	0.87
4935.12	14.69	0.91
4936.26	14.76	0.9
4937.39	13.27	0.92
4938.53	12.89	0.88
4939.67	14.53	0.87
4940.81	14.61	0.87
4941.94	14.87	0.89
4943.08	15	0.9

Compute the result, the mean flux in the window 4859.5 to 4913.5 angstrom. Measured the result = 14.5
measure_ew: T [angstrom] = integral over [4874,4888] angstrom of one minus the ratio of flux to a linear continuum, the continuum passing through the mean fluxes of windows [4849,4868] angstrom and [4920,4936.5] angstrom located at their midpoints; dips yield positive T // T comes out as -0.73 angstrom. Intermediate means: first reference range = 14.4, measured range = 15.1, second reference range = 14.3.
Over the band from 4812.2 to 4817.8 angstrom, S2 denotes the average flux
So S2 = 14.2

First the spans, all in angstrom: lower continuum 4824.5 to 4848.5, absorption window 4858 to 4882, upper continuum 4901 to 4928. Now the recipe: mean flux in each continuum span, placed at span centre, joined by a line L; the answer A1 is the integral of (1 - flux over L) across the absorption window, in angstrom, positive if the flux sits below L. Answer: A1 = -0.9 angstrom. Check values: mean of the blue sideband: 14.6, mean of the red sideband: 13.9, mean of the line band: 14.8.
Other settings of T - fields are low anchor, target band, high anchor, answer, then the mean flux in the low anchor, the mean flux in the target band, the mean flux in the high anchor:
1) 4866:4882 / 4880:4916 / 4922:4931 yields 1.1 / 14.9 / 14.1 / 14.2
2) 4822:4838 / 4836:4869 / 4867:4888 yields 0.7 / 14.5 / 14.4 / 14.9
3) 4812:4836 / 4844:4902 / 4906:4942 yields -1.4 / 14.3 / 14.5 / 14.1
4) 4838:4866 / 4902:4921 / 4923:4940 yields 0.5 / 14.3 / 13.9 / 14.2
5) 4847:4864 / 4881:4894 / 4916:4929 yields -0.3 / 14.3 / 14.6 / 14.2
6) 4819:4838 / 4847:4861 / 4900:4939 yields 0.1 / 14.4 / 14.2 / 14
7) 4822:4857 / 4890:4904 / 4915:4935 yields 0.1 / 14.3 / 14.2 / 14.2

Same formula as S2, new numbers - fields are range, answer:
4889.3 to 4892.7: 14.2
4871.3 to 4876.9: 15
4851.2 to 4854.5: 13.3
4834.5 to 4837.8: 14.4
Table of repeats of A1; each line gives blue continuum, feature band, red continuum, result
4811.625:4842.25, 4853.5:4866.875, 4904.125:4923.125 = -0.30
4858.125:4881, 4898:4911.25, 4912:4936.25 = 0.69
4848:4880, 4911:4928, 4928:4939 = 0.13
